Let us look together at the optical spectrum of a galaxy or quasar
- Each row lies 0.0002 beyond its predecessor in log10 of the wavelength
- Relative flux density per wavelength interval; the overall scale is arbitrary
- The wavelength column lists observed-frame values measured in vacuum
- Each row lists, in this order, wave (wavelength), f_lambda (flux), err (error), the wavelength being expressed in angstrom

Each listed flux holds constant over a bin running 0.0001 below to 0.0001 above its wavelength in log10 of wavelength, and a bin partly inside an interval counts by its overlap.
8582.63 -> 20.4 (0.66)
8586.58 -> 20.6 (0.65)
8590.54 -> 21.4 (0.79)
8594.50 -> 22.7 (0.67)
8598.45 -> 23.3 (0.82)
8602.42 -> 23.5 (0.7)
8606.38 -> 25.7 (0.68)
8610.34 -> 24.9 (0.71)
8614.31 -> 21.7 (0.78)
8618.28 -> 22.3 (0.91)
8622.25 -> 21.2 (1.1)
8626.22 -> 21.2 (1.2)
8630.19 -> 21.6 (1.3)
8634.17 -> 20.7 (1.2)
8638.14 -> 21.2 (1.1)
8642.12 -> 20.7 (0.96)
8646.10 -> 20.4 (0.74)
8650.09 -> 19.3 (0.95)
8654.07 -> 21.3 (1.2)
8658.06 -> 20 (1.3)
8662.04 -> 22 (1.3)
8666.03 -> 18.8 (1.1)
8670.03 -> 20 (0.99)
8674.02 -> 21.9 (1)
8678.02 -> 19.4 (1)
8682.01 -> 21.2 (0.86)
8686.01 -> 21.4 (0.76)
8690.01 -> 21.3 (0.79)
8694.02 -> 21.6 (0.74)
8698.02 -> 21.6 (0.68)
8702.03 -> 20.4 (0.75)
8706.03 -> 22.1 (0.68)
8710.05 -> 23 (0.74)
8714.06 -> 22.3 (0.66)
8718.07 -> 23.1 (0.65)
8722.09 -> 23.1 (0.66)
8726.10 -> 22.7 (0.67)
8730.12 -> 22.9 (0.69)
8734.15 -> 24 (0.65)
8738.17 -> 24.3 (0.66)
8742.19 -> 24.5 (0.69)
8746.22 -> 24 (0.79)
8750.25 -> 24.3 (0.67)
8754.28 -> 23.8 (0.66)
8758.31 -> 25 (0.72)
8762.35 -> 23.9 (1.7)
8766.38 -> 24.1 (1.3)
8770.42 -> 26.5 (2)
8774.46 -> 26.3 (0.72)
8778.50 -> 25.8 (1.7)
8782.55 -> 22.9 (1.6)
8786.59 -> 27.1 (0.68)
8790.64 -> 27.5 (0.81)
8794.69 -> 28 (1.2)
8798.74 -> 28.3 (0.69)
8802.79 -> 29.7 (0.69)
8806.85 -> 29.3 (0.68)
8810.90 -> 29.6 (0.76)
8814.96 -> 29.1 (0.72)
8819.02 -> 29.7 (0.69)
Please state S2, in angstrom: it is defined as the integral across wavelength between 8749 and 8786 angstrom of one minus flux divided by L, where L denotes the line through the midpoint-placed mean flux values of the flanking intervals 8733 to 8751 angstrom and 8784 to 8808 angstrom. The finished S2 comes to 1.8 angstrom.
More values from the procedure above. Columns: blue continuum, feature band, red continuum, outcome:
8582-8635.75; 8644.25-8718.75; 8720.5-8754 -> 6.56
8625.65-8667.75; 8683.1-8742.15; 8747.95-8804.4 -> 2.20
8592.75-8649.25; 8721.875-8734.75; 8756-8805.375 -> 0.95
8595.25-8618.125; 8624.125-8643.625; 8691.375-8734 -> 1.85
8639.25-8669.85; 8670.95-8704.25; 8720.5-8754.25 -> 0.96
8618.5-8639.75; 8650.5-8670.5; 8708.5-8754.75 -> 1.45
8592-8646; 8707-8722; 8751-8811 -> 1.16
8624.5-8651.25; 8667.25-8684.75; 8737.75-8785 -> 1.11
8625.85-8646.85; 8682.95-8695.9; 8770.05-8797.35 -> 0.85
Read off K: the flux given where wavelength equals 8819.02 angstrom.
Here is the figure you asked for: 29.7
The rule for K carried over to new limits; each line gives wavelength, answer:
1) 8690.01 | 21.3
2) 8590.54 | 21.4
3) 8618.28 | 22.3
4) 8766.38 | 24.1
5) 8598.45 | 23.3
